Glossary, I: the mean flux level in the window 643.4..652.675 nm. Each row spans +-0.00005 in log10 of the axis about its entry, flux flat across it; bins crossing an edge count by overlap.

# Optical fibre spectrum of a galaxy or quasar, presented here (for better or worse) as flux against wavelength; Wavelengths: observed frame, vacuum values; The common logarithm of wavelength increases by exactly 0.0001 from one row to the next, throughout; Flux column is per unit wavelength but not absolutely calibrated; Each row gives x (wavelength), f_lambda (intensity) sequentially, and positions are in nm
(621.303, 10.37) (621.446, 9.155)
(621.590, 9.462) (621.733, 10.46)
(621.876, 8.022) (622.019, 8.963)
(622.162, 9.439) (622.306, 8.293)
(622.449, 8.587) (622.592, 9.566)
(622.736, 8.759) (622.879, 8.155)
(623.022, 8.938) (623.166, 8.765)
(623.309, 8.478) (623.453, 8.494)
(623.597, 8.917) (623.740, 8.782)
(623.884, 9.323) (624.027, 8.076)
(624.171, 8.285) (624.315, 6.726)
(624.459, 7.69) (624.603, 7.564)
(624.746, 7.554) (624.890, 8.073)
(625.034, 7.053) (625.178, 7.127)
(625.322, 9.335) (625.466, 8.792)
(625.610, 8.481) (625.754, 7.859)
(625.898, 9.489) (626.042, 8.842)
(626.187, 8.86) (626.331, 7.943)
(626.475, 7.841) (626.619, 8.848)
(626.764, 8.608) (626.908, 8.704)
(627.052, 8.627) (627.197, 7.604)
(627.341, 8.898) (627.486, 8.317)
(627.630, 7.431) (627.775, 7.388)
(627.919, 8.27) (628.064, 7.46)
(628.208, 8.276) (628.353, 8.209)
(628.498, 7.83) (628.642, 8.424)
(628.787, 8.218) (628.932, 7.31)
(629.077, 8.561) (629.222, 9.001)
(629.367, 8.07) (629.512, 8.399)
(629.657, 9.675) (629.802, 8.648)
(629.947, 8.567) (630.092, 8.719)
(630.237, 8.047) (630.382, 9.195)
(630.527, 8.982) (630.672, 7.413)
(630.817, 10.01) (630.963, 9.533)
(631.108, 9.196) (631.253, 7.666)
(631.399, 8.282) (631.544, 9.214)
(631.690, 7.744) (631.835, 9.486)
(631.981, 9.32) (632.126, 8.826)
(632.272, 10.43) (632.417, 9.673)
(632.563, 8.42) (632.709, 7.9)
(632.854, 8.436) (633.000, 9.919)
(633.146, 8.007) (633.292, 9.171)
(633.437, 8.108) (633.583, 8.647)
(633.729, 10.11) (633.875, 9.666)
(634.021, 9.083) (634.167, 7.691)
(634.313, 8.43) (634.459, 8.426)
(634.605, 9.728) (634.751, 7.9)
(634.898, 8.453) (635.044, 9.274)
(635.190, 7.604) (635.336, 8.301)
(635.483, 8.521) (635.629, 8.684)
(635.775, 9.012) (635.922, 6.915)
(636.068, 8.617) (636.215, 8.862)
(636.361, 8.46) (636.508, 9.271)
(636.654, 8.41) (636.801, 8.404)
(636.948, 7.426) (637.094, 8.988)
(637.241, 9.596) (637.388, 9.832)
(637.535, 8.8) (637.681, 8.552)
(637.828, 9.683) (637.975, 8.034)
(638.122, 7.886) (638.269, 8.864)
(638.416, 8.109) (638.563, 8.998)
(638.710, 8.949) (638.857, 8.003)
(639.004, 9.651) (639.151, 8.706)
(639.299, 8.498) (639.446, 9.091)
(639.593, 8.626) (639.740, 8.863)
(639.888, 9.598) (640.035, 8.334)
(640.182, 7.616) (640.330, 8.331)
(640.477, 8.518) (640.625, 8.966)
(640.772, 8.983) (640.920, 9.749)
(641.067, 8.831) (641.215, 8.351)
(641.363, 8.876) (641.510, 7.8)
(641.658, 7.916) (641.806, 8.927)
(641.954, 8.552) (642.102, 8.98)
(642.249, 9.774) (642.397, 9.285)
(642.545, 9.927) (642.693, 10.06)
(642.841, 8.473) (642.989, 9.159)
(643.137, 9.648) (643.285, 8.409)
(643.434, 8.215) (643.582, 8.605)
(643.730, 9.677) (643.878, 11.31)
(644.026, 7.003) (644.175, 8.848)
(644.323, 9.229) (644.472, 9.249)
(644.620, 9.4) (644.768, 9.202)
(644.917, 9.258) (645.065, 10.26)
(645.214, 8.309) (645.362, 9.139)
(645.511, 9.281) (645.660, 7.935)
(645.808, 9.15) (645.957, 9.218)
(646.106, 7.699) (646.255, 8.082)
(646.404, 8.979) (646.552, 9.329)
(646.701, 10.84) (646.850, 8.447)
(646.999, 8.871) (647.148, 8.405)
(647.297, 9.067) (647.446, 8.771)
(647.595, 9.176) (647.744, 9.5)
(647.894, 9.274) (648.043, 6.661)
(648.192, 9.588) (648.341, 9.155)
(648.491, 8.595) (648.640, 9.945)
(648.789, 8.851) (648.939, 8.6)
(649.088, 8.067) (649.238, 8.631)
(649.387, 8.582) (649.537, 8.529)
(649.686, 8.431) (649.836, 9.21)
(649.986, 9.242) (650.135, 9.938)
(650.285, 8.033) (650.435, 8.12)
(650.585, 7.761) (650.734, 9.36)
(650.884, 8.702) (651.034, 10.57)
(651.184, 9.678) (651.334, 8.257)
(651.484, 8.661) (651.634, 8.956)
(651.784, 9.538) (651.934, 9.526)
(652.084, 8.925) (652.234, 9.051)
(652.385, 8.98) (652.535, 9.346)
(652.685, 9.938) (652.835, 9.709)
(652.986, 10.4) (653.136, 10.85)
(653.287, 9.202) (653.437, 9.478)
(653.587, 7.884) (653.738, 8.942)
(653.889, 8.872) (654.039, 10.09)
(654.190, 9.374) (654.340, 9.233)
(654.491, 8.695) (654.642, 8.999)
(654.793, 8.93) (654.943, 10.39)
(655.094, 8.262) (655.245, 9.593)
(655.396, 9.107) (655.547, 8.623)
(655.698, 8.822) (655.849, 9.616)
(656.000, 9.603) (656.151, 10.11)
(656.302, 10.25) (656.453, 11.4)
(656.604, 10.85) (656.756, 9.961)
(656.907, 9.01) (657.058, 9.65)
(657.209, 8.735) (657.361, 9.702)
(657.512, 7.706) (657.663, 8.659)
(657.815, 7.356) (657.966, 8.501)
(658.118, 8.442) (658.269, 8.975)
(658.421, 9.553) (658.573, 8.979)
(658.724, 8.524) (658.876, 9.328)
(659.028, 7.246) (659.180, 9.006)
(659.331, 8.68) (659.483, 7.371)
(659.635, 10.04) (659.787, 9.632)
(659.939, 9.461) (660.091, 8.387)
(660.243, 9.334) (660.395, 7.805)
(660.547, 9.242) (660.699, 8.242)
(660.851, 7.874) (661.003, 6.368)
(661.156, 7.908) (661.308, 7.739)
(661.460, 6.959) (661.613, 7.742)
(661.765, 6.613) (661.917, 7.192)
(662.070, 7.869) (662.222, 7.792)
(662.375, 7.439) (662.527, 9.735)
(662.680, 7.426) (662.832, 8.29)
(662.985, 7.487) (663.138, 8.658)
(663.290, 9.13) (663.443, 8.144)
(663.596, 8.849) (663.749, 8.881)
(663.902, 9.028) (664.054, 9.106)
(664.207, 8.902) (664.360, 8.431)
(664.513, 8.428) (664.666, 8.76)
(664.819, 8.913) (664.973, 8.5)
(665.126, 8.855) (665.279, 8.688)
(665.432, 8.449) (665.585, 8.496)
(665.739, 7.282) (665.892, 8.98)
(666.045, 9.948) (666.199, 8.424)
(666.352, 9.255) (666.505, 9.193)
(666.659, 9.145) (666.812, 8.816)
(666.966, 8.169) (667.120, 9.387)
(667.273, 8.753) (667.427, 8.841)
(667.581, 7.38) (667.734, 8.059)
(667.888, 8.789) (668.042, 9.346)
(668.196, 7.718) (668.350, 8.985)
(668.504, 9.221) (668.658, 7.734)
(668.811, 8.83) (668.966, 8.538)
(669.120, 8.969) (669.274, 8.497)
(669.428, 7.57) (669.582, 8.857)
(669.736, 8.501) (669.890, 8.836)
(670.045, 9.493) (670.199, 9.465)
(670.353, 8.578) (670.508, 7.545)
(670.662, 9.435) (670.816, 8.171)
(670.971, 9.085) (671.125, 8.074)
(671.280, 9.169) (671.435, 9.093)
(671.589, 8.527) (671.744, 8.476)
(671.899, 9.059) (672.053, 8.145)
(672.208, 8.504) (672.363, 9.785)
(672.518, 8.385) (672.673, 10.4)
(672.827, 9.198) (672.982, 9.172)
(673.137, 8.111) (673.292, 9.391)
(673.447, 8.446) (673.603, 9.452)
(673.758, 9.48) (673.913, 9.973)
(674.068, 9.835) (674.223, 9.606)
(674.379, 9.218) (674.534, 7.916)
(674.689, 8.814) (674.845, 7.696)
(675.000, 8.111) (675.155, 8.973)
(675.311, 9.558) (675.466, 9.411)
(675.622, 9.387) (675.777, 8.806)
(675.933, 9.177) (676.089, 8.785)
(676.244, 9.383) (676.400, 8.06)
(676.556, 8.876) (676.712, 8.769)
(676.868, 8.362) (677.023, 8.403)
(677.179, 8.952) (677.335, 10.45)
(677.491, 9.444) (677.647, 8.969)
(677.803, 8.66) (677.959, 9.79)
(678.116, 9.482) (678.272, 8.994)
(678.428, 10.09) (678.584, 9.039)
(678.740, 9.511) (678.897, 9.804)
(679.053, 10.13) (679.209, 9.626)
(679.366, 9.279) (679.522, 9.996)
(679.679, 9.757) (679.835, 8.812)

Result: 8.97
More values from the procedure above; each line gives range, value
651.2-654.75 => 9.26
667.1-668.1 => 8.6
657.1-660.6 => 8.73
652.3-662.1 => 8.91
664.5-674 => 8.77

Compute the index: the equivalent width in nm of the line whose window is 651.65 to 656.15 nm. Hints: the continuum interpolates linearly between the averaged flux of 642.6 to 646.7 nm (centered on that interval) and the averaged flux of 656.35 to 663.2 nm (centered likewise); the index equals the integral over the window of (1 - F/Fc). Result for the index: -0.31 nm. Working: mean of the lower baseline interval 9.04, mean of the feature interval 9.32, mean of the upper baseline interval 8.51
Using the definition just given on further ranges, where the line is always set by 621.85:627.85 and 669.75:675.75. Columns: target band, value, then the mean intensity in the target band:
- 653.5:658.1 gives -0.25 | 9.22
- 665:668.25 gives 0.07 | 8.67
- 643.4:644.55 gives -0.06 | 9.05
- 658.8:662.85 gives 0.29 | 8.17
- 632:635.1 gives -0.15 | 8.88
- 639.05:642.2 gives -0.05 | 8.69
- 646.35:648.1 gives -0.07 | 8.97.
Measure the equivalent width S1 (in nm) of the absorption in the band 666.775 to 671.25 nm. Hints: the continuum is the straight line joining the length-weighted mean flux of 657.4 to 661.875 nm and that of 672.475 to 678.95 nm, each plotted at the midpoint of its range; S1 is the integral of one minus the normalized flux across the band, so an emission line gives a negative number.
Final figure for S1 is 0.09 nm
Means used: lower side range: 8.34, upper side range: 9.1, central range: 8.61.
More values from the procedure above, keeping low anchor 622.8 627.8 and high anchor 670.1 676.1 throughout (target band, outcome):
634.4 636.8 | -0.03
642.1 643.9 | -0.16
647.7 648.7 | -0.04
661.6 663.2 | 0.17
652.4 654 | -0.15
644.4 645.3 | -0.08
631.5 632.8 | -0.09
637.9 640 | -0.06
